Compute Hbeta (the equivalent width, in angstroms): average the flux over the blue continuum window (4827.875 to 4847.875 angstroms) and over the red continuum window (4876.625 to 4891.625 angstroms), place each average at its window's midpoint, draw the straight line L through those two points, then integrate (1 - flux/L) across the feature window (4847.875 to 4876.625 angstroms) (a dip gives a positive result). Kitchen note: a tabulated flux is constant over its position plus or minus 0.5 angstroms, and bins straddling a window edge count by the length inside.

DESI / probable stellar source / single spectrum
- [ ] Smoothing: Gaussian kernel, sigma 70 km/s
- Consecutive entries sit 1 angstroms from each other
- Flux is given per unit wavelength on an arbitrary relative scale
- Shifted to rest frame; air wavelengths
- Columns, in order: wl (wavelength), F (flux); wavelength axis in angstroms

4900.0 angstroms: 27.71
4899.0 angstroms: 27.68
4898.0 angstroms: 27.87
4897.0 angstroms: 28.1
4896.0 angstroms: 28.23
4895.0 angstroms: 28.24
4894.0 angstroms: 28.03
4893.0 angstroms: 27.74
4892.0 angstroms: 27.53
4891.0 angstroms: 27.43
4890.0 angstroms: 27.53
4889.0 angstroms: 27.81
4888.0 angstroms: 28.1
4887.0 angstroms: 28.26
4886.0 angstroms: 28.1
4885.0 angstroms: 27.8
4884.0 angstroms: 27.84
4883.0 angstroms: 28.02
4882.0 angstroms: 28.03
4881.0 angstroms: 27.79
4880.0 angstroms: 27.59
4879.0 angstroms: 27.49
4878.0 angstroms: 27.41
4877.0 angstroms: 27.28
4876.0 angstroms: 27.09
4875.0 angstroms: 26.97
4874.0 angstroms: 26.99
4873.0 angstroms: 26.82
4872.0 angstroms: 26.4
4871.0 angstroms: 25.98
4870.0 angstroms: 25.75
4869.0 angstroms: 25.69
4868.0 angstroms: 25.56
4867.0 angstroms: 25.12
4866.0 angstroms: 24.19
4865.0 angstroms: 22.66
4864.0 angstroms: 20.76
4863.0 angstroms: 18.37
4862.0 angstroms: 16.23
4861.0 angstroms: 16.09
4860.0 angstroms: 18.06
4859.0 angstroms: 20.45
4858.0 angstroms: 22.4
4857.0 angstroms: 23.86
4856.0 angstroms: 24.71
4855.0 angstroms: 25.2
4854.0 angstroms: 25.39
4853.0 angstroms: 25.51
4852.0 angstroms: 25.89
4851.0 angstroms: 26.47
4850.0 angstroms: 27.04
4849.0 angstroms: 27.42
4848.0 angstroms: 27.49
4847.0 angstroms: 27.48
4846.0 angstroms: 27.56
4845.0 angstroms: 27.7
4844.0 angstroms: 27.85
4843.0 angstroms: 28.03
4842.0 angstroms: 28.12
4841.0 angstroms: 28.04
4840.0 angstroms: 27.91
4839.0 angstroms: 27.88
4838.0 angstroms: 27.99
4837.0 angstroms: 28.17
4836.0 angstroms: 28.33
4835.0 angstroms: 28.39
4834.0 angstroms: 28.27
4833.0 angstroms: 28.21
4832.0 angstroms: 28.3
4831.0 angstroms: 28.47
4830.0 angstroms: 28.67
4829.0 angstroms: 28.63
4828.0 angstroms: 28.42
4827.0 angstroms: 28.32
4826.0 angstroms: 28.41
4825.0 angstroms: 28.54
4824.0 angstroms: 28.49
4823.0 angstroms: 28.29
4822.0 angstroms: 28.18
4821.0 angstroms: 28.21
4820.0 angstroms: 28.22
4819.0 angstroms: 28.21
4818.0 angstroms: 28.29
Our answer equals 3.9 angstroms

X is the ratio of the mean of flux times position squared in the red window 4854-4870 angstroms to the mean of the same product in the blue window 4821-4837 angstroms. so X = 0.8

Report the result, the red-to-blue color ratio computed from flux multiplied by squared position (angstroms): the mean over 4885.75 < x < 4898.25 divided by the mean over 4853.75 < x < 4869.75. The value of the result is 1.3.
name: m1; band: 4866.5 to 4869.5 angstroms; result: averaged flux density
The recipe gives 25.5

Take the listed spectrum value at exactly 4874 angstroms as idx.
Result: 26.99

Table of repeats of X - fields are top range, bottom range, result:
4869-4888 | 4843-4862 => 1.12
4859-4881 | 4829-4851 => 0.88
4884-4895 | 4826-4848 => 1.01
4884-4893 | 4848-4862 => 1.20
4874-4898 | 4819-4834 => 1.00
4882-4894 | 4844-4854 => 1.05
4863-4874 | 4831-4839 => 0.89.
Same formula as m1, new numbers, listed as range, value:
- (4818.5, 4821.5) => 28.2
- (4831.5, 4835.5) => 28.3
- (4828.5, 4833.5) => 28.5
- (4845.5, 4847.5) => 27.5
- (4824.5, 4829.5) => 28.5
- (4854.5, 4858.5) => 24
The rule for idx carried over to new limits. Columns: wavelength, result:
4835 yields 28.39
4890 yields 27.53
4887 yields 28.26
